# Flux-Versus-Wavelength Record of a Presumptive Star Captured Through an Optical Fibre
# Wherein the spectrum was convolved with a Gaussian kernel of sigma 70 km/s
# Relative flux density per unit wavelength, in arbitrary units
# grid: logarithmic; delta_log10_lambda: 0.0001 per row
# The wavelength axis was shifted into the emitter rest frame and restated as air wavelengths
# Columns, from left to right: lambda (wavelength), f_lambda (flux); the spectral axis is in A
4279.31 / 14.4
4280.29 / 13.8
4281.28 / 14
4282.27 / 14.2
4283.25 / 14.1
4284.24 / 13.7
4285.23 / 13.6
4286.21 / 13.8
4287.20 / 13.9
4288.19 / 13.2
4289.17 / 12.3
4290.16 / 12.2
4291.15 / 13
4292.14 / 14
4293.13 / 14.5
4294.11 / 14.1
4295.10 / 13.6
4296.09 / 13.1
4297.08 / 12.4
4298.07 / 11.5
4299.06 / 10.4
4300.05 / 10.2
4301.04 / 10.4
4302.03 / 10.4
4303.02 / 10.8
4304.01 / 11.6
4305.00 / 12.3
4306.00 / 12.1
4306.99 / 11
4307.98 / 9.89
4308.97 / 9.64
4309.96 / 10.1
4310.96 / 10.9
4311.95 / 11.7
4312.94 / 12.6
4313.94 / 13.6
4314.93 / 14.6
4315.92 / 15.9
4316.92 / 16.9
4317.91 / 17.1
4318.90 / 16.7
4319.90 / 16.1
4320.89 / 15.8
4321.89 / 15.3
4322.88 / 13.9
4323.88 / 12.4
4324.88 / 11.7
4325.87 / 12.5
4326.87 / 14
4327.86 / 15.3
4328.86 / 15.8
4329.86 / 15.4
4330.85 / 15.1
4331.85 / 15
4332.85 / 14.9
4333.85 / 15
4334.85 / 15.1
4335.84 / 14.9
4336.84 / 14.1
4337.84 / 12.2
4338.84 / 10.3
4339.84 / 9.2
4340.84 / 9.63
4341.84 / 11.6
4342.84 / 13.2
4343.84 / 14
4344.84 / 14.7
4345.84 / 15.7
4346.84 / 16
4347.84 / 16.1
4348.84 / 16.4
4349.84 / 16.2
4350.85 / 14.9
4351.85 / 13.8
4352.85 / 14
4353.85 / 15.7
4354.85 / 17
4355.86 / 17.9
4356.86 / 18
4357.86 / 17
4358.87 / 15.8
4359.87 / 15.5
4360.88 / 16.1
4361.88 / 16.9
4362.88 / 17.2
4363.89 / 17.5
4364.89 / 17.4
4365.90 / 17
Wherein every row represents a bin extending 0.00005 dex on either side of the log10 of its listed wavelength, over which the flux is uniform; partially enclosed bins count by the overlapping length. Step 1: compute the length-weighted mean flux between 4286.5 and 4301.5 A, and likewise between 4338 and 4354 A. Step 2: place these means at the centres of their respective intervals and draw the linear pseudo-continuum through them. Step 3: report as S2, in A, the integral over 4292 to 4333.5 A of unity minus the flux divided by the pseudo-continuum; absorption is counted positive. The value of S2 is -0.6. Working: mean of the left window 12.6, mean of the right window 13.8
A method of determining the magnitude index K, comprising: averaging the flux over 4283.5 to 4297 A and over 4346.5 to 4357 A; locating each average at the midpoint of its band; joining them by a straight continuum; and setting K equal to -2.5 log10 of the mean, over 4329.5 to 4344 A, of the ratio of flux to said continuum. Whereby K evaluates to 0.155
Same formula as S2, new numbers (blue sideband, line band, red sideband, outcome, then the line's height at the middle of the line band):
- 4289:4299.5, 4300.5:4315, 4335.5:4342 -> 1.31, 12.5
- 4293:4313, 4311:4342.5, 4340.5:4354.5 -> -2.19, 13.1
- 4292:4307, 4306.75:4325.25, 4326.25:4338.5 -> -0.20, 13.3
